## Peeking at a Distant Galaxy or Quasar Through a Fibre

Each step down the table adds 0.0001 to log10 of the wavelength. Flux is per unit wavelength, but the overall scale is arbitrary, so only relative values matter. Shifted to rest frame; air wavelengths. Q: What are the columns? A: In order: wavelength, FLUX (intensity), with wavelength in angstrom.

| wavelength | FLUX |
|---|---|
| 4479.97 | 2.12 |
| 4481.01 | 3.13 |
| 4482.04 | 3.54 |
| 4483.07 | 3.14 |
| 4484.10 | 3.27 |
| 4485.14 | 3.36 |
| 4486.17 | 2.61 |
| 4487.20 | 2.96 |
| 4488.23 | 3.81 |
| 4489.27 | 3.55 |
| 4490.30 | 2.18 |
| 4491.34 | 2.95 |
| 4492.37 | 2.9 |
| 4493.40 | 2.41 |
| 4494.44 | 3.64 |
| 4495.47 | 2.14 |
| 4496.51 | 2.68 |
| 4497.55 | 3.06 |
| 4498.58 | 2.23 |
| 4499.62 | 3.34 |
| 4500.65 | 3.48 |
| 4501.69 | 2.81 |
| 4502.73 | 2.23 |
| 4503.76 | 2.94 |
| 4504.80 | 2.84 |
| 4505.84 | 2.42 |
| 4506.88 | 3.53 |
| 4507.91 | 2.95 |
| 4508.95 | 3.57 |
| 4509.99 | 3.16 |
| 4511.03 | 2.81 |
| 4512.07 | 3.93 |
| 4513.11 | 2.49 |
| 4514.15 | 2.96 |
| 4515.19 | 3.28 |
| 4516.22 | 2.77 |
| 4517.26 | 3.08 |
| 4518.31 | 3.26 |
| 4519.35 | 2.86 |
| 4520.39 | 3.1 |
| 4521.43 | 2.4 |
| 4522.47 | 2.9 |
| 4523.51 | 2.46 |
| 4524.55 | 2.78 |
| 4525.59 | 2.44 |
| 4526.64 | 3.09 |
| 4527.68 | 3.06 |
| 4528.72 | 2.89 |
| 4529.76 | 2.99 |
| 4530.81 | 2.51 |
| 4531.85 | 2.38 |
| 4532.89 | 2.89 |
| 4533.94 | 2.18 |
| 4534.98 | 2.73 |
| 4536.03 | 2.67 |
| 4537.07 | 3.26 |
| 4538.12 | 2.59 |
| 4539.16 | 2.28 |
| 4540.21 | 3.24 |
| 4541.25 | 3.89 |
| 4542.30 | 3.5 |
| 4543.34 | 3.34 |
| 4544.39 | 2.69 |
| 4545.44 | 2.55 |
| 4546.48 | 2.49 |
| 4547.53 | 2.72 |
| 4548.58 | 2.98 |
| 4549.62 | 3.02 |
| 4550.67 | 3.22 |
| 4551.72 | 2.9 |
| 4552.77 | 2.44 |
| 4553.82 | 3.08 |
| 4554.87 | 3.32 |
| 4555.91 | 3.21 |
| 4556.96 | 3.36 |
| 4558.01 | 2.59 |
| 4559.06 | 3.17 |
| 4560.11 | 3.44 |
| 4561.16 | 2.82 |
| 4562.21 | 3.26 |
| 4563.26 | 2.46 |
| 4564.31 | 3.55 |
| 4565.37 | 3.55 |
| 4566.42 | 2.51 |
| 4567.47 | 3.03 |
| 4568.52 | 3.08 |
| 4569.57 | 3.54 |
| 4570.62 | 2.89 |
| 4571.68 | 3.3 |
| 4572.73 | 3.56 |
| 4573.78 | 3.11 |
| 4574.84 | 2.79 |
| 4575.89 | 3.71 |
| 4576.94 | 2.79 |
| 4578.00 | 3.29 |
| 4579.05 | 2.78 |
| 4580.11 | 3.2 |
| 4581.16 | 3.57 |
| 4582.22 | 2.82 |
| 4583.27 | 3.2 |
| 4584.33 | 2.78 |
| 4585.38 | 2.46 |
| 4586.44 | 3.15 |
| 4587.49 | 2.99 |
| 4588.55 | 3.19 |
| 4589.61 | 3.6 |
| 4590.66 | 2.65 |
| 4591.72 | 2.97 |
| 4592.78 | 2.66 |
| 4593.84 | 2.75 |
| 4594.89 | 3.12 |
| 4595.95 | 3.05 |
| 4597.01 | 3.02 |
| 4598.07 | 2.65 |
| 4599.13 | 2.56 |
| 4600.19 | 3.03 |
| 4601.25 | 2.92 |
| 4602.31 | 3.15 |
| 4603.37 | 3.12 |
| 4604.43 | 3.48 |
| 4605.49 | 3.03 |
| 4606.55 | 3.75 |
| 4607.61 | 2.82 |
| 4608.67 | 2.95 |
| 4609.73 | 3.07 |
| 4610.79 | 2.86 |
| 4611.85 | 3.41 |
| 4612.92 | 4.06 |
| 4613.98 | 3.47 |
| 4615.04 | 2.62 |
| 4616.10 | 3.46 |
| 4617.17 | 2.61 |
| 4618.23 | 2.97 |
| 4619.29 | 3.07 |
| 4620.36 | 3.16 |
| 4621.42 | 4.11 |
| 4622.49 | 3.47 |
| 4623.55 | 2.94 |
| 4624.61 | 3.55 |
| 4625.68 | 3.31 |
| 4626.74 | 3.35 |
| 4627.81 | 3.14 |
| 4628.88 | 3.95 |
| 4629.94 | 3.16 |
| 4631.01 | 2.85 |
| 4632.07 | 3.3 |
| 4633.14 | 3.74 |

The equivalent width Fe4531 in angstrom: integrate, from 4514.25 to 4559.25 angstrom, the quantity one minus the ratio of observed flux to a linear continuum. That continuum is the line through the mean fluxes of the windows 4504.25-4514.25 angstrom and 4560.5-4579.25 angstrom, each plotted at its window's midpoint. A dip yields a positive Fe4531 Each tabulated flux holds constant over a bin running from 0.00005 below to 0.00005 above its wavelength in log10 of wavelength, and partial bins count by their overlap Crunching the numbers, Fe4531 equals 2.9 angstrom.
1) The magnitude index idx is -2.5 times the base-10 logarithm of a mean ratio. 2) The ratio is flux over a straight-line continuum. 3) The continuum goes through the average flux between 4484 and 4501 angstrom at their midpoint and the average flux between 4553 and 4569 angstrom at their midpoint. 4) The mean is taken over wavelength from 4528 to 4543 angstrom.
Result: 0.06 mag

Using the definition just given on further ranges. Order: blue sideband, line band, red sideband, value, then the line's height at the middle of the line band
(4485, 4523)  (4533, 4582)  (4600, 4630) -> 0.02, 3.1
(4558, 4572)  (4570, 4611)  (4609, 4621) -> 0.03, 3.13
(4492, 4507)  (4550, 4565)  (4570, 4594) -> -0.03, 2.99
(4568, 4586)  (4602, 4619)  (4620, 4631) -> 0.04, 3.3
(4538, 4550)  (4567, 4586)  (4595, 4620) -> -0.03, 3.02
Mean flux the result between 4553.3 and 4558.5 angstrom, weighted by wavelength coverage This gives 3.12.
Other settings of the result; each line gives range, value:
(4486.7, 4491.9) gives 3.09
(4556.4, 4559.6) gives 3.04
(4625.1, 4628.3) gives 3.27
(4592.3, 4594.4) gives 2.72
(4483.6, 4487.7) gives 3.05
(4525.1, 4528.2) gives 2.86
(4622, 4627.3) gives 3.33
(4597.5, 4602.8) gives 2.86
